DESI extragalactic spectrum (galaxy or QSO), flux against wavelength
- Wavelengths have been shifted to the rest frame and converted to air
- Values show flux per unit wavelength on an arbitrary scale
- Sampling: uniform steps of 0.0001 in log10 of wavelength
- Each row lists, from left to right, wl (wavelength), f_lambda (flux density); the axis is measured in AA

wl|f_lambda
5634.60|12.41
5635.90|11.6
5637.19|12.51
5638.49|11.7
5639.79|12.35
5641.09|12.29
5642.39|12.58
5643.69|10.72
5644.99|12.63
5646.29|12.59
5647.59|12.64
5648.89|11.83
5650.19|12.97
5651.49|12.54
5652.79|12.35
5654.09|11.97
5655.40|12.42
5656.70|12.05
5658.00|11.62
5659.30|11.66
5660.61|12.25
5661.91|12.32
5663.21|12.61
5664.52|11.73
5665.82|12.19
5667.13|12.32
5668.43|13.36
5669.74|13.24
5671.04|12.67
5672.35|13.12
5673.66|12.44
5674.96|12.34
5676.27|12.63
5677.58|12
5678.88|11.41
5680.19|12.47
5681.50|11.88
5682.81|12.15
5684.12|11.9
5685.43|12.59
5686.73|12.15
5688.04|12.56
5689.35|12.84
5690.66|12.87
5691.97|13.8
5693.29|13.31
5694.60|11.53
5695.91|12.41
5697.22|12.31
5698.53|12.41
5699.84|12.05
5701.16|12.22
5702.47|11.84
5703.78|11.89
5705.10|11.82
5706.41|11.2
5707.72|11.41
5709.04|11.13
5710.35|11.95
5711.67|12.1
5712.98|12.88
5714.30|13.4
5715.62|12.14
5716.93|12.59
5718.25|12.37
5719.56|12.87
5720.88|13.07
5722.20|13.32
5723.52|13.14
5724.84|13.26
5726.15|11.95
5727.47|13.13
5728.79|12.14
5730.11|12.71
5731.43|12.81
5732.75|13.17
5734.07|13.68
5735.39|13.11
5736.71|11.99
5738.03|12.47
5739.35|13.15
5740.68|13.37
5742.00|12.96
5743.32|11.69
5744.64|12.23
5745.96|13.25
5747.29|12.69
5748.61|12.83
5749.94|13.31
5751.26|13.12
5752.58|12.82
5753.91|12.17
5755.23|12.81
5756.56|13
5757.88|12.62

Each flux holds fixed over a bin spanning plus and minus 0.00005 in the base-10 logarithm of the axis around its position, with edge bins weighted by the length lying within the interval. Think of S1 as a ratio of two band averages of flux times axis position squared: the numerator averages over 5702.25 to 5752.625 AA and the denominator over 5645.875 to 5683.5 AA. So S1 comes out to 1.04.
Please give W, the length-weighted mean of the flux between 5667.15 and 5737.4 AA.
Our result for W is 12.5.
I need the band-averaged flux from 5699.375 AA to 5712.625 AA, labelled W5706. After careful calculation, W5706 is 11.8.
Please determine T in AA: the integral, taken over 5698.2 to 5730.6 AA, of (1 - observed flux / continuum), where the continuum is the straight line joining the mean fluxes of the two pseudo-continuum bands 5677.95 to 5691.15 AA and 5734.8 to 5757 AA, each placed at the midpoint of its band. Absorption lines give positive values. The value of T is 0.4 AA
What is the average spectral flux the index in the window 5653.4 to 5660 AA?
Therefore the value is 11.9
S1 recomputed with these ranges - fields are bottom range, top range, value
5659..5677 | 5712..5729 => 1.04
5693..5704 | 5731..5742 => 1.08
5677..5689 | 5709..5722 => 1.04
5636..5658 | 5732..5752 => 1.09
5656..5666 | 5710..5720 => 1.06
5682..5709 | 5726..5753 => 1.06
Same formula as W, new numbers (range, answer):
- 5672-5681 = 12.3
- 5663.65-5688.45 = 12.4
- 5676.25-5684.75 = 12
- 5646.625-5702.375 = 12.4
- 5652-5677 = 12.4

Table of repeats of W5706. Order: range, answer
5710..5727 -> 12.7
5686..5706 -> 12.4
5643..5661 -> 12.2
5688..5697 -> 12.7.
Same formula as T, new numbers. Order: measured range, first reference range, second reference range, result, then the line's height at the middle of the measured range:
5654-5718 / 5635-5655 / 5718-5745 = 1.04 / 12.5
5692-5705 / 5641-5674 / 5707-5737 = 0.26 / 12.5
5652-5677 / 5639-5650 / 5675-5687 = -0.42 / 12.2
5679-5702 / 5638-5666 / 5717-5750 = 0.13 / 12.5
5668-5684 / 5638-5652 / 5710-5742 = 0.02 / 12.5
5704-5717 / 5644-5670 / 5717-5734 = 0.72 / 12.7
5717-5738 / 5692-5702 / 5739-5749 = -0.33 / 12.6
